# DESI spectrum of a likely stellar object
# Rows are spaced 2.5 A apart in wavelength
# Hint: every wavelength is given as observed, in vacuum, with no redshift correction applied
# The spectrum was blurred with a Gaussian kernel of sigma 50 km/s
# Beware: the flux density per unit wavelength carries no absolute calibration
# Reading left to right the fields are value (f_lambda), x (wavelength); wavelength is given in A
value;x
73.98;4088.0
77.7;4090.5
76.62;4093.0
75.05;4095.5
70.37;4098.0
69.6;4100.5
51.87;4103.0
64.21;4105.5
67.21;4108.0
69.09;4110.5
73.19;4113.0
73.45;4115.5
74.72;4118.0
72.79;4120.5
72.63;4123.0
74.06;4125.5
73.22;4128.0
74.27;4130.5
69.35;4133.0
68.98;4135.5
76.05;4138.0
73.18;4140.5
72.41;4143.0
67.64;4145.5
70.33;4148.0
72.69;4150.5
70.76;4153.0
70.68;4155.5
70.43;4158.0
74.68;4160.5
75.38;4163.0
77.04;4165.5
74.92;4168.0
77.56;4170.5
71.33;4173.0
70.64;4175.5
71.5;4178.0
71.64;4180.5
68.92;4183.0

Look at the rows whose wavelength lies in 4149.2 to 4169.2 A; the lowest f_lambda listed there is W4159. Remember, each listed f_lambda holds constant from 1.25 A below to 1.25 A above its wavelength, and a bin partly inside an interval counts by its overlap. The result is 70.43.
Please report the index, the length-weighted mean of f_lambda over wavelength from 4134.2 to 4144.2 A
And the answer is 72.6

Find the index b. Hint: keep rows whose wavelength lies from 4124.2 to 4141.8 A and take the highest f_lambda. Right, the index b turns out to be 76.05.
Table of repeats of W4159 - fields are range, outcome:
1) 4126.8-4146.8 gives 67.64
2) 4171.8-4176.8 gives 70.64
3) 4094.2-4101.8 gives 69.6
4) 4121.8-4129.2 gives 72.63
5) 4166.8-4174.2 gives 71.33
